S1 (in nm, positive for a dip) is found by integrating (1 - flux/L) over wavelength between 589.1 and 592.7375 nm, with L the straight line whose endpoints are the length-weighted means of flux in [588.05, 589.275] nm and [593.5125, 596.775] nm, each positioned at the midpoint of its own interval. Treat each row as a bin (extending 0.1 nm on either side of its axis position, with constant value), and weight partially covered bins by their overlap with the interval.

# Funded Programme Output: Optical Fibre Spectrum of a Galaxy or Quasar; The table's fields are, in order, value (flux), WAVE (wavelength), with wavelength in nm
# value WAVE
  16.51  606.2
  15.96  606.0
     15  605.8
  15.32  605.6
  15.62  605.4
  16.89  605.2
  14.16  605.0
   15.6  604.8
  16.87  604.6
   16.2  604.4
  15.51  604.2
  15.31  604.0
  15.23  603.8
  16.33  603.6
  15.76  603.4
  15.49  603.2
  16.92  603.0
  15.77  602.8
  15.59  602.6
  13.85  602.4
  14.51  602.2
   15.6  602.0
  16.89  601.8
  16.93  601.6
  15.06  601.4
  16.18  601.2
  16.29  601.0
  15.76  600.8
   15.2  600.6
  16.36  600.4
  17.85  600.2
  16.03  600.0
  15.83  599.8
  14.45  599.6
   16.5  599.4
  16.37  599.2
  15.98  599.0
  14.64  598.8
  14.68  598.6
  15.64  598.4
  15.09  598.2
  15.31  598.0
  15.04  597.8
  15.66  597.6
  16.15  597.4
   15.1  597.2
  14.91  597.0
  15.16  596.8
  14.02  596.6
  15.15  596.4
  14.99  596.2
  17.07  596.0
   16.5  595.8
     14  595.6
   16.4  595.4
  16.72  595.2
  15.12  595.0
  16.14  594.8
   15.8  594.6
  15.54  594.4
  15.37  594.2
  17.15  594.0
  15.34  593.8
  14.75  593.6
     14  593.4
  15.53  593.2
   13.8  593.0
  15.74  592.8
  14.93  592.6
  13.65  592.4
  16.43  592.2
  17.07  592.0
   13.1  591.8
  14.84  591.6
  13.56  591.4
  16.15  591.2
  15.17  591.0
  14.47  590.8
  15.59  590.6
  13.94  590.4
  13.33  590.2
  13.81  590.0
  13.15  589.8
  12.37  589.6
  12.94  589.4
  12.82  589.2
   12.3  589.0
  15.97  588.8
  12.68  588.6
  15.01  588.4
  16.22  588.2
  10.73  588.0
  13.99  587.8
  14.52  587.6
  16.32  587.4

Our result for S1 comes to 0.07 nm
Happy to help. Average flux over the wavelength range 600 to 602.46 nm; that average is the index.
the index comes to 15.9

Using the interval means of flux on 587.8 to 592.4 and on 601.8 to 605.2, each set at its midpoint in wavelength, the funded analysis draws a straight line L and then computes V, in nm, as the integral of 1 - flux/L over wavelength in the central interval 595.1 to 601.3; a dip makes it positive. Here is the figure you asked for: -0.25 nm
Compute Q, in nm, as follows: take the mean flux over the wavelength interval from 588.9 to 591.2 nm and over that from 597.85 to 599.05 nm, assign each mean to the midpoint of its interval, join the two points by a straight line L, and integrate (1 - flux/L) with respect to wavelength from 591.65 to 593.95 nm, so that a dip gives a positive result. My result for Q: -0.126 nm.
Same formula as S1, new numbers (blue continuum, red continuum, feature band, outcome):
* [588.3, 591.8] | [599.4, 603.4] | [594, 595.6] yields -0.117 nm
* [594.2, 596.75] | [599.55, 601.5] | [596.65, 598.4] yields 0.050 nm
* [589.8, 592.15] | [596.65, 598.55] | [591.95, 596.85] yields -0.157 nm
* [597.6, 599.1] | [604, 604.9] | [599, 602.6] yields -0.078 nm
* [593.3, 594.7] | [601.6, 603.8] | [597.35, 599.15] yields 0.023 nm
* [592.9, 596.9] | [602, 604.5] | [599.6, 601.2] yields -0.060 nm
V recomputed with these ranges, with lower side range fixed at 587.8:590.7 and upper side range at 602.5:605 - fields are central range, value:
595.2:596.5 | -0.10 nm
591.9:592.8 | -0.09 nm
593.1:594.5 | -0.10 nm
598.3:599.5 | -0.04 nm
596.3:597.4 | -0.02 nm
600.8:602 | -0.06 nm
